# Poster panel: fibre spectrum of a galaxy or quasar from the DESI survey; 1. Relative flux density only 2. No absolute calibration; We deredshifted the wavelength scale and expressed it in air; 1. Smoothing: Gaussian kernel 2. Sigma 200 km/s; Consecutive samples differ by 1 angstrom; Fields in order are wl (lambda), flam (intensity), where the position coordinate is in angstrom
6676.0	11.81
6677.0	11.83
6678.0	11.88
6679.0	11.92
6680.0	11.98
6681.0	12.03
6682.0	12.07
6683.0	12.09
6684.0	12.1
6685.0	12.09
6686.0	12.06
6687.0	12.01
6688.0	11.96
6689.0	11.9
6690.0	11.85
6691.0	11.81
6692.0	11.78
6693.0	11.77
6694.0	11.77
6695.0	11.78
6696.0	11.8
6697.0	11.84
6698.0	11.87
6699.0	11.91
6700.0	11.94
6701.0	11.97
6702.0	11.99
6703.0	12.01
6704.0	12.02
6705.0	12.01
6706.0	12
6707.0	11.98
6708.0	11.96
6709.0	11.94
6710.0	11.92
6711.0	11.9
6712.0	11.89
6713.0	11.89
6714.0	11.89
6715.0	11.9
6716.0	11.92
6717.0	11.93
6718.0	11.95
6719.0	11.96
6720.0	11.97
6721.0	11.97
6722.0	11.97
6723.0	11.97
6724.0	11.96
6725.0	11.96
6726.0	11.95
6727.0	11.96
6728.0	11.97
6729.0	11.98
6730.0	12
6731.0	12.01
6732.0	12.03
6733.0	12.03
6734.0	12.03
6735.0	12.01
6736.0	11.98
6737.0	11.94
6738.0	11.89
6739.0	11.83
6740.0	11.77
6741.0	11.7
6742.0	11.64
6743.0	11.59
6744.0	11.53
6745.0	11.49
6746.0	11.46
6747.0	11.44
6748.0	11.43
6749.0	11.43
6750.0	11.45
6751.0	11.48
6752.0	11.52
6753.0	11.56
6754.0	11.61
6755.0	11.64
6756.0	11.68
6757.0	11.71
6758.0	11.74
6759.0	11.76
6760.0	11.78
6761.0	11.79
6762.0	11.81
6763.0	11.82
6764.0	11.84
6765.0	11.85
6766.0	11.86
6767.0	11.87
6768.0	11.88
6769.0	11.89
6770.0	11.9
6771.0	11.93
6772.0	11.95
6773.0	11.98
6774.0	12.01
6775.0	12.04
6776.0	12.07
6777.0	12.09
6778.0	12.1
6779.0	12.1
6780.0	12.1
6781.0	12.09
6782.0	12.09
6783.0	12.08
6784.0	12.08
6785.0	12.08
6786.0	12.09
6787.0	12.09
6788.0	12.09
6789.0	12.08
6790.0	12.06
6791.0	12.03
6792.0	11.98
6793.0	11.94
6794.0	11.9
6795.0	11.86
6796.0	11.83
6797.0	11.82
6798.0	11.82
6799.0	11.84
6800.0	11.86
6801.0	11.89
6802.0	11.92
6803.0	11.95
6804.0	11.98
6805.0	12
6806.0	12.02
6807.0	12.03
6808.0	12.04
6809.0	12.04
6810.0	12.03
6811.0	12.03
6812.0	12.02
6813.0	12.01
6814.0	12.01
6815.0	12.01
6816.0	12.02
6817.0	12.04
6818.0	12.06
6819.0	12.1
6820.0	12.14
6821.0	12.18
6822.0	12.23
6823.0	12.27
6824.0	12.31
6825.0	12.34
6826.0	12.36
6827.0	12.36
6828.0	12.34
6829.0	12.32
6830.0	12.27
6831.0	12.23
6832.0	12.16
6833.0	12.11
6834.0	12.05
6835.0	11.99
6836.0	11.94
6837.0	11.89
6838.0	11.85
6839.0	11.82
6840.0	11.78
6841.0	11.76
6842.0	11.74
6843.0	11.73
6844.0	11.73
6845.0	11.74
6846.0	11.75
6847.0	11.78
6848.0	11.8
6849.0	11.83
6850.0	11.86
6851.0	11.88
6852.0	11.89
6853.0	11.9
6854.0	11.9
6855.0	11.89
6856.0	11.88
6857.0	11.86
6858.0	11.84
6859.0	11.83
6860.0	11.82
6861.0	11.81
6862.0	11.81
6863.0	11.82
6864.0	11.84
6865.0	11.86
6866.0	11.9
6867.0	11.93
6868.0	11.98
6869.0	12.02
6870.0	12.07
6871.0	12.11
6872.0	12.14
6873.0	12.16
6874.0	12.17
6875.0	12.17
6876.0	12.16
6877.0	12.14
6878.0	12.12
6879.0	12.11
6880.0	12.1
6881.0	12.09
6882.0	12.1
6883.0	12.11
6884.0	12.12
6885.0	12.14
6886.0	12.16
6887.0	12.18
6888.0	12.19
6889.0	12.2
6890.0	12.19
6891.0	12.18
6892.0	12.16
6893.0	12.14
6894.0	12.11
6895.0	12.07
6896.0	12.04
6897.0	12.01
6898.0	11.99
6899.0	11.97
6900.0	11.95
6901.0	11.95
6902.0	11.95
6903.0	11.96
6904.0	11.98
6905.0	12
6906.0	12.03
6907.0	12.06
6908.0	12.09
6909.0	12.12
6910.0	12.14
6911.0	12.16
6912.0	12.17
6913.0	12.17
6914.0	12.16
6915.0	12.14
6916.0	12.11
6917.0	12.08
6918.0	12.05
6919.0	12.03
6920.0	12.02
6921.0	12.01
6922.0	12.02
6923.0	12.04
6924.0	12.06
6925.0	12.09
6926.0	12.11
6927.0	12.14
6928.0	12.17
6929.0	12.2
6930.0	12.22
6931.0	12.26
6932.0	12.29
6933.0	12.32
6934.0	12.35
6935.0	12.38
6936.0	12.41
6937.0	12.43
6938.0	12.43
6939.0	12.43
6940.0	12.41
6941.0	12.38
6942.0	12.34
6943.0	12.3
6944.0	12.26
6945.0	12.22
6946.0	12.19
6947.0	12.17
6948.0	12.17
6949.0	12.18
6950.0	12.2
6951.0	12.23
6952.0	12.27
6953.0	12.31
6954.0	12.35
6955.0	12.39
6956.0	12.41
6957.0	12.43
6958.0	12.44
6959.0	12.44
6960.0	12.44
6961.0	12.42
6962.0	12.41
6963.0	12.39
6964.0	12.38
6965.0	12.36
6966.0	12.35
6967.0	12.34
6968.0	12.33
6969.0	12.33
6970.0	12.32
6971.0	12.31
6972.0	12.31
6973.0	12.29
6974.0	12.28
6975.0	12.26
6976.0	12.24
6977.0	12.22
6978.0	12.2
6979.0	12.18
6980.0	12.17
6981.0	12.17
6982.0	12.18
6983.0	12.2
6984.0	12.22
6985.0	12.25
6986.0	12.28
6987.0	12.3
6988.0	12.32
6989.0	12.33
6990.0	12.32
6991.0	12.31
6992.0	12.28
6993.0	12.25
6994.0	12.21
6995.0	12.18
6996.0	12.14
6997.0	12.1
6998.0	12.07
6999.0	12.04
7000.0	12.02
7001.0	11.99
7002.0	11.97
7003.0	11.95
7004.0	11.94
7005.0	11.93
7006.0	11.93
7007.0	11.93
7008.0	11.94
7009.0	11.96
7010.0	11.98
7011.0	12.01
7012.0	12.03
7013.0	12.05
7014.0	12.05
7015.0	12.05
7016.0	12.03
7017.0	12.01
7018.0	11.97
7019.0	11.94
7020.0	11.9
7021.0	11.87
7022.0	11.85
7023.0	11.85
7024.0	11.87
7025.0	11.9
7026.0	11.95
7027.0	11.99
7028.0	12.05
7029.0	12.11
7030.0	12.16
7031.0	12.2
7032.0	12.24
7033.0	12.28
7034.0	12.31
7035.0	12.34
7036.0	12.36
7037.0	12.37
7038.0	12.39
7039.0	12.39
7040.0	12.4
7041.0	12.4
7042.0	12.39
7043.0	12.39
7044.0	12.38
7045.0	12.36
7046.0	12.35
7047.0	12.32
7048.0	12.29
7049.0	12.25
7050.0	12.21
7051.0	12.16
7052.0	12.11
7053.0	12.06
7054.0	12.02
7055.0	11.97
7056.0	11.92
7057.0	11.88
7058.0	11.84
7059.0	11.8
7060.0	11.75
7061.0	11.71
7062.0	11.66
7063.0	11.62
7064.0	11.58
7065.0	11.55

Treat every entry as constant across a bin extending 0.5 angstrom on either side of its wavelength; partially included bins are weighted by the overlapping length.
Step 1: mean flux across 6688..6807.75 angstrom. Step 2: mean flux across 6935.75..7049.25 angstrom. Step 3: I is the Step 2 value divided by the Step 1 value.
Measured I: 1.03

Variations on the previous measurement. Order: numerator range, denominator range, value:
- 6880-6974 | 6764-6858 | 1.02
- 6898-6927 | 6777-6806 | 1.01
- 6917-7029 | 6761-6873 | 1.02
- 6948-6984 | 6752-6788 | 1.03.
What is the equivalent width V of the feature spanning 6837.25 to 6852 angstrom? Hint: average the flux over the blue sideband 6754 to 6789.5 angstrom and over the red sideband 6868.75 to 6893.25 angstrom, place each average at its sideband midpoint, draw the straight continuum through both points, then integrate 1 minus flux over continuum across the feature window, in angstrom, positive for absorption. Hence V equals 0.3 angstrom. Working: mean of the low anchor 11.9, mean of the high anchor 12.1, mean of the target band 11.8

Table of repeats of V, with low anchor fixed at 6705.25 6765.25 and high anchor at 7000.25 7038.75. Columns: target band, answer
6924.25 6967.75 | -1.18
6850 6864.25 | 0.07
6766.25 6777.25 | -0.11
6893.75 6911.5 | -0.12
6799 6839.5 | -0.66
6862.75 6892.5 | -0.39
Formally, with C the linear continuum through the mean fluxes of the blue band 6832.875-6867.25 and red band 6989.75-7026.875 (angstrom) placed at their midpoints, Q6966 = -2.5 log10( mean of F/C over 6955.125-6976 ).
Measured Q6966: -0.03 mag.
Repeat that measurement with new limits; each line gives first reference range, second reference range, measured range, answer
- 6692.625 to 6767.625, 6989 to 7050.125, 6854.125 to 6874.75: 0.003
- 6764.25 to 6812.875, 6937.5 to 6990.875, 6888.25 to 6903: 0.010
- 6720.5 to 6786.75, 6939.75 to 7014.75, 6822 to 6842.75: -0.010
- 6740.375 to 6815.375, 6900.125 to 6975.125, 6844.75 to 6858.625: 0.017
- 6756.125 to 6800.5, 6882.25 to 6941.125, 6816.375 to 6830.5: -0.020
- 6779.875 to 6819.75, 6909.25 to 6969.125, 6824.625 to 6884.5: 0.011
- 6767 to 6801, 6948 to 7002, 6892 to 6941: 0.004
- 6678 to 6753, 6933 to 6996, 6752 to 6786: 0.006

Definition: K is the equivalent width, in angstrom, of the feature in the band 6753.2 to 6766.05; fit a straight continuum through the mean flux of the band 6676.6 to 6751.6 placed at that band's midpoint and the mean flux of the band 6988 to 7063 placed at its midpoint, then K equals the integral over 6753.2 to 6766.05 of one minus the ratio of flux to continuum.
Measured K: 0.17 angstrom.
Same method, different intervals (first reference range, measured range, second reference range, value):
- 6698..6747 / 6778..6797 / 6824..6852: -0.1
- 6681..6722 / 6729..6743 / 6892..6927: 0.1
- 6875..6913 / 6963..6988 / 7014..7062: -0.4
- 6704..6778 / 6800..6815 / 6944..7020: -0.1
